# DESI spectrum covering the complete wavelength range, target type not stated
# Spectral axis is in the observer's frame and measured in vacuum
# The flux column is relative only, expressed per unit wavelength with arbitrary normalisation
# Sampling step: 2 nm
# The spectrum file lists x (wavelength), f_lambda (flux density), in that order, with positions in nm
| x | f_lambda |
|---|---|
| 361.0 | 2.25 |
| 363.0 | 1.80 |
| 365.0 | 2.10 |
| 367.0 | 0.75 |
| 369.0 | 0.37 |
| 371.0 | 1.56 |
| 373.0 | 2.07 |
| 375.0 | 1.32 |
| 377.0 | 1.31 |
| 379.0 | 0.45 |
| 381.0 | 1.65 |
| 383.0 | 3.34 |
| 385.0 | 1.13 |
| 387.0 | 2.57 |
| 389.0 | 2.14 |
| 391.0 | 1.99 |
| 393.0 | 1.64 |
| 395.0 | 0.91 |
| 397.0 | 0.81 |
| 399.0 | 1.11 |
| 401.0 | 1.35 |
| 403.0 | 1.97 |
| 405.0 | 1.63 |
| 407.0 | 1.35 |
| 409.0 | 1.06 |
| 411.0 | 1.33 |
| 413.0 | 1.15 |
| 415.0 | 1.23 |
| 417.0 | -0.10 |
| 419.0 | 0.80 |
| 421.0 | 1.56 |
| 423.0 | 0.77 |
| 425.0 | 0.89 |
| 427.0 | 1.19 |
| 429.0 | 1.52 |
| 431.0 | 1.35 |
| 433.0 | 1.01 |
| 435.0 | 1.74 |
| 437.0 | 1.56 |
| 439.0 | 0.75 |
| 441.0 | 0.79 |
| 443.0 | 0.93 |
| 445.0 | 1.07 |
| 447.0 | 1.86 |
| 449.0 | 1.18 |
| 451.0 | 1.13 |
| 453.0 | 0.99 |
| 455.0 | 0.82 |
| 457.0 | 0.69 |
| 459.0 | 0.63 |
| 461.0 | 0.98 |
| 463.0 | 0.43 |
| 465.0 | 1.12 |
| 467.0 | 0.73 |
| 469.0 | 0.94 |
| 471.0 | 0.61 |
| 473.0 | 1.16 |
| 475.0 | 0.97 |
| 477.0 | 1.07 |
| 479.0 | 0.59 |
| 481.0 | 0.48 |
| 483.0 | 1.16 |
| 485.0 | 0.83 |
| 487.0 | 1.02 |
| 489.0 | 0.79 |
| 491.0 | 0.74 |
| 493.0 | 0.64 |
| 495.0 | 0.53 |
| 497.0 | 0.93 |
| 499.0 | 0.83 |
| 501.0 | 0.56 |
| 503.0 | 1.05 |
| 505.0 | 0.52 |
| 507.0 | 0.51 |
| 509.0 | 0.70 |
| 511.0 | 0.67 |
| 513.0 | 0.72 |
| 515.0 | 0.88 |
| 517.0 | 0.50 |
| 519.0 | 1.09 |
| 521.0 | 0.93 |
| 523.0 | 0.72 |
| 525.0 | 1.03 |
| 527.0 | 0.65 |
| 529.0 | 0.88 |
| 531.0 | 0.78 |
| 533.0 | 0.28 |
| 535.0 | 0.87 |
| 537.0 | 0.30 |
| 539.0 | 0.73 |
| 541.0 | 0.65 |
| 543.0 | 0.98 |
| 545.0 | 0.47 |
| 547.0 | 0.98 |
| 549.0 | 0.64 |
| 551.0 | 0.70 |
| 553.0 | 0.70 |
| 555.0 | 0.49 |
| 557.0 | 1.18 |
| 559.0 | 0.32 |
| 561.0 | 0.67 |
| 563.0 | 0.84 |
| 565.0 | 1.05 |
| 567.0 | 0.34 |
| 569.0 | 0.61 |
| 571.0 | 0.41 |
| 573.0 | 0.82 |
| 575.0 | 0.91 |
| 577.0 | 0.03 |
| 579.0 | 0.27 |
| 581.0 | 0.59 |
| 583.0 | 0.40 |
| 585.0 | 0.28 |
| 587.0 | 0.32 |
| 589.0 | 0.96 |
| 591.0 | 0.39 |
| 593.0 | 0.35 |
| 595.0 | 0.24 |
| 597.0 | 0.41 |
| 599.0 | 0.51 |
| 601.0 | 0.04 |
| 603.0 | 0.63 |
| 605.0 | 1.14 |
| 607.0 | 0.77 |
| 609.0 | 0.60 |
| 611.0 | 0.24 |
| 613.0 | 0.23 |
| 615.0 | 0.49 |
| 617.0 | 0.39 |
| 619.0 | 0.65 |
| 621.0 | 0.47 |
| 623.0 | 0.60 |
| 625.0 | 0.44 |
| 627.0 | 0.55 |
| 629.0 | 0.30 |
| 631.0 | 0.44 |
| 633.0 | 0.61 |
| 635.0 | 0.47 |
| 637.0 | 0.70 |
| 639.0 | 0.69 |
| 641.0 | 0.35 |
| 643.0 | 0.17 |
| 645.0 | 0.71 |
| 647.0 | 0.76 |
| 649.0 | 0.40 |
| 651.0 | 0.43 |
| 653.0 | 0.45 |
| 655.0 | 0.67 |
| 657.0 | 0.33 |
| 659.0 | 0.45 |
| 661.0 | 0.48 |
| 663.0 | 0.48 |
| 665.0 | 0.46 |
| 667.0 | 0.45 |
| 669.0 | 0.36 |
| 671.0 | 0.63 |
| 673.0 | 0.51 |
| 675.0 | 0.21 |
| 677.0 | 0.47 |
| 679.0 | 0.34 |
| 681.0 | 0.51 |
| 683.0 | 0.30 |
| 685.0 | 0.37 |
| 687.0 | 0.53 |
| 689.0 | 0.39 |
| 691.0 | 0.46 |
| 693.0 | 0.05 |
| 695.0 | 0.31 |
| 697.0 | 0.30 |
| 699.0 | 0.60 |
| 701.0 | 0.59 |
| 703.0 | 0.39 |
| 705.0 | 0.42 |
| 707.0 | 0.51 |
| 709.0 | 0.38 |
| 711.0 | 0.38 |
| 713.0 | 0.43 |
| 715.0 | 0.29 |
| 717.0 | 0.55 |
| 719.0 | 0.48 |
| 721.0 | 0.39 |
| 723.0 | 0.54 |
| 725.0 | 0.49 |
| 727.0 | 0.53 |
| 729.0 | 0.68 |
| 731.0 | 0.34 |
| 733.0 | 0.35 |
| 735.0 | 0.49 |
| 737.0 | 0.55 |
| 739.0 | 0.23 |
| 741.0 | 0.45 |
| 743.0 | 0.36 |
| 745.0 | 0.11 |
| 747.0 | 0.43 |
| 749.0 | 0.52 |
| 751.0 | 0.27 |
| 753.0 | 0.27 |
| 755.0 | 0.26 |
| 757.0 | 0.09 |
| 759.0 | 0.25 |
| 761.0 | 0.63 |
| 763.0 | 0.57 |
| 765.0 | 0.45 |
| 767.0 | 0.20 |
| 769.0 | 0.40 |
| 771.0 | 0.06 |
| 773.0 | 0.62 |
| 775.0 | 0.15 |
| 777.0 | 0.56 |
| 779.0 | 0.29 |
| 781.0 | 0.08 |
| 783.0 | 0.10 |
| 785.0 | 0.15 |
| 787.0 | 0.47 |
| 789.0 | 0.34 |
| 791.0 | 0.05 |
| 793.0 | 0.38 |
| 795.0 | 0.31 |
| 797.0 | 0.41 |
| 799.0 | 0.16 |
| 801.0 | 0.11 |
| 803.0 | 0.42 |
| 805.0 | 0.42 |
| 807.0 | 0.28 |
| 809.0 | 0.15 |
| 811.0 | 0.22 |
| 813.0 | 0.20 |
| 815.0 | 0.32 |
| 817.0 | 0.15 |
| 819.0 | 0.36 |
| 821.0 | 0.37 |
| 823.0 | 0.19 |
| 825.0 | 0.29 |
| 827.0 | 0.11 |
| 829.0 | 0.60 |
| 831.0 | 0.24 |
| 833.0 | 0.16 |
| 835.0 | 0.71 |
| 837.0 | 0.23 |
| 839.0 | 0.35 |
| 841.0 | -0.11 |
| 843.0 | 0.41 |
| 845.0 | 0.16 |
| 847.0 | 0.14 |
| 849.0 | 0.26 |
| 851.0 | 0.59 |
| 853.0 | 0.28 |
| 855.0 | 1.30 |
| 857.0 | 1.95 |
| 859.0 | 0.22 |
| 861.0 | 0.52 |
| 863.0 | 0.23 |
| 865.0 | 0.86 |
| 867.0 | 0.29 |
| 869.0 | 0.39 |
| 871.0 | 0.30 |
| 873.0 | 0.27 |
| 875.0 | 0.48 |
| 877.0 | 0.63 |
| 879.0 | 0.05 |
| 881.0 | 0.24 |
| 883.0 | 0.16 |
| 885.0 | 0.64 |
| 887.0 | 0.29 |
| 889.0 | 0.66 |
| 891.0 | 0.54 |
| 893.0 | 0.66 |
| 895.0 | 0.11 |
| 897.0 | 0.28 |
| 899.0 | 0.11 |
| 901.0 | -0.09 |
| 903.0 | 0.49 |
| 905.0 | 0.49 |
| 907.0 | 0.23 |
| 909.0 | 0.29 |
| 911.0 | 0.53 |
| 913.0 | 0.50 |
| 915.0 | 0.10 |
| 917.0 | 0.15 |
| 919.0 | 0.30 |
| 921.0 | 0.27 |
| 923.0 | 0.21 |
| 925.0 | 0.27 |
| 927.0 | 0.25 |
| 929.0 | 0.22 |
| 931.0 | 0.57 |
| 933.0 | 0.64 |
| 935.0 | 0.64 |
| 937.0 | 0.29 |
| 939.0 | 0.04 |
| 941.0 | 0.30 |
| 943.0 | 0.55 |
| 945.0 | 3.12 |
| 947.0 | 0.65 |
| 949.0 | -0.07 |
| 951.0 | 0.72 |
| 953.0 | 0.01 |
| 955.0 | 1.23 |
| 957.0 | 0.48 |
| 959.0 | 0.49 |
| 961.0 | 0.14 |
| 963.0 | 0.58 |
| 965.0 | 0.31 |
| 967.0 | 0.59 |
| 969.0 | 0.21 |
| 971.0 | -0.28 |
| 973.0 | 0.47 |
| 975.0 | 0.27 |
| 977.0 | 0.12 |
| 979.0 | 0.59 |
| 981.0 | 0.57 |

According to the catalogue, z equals 1.30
